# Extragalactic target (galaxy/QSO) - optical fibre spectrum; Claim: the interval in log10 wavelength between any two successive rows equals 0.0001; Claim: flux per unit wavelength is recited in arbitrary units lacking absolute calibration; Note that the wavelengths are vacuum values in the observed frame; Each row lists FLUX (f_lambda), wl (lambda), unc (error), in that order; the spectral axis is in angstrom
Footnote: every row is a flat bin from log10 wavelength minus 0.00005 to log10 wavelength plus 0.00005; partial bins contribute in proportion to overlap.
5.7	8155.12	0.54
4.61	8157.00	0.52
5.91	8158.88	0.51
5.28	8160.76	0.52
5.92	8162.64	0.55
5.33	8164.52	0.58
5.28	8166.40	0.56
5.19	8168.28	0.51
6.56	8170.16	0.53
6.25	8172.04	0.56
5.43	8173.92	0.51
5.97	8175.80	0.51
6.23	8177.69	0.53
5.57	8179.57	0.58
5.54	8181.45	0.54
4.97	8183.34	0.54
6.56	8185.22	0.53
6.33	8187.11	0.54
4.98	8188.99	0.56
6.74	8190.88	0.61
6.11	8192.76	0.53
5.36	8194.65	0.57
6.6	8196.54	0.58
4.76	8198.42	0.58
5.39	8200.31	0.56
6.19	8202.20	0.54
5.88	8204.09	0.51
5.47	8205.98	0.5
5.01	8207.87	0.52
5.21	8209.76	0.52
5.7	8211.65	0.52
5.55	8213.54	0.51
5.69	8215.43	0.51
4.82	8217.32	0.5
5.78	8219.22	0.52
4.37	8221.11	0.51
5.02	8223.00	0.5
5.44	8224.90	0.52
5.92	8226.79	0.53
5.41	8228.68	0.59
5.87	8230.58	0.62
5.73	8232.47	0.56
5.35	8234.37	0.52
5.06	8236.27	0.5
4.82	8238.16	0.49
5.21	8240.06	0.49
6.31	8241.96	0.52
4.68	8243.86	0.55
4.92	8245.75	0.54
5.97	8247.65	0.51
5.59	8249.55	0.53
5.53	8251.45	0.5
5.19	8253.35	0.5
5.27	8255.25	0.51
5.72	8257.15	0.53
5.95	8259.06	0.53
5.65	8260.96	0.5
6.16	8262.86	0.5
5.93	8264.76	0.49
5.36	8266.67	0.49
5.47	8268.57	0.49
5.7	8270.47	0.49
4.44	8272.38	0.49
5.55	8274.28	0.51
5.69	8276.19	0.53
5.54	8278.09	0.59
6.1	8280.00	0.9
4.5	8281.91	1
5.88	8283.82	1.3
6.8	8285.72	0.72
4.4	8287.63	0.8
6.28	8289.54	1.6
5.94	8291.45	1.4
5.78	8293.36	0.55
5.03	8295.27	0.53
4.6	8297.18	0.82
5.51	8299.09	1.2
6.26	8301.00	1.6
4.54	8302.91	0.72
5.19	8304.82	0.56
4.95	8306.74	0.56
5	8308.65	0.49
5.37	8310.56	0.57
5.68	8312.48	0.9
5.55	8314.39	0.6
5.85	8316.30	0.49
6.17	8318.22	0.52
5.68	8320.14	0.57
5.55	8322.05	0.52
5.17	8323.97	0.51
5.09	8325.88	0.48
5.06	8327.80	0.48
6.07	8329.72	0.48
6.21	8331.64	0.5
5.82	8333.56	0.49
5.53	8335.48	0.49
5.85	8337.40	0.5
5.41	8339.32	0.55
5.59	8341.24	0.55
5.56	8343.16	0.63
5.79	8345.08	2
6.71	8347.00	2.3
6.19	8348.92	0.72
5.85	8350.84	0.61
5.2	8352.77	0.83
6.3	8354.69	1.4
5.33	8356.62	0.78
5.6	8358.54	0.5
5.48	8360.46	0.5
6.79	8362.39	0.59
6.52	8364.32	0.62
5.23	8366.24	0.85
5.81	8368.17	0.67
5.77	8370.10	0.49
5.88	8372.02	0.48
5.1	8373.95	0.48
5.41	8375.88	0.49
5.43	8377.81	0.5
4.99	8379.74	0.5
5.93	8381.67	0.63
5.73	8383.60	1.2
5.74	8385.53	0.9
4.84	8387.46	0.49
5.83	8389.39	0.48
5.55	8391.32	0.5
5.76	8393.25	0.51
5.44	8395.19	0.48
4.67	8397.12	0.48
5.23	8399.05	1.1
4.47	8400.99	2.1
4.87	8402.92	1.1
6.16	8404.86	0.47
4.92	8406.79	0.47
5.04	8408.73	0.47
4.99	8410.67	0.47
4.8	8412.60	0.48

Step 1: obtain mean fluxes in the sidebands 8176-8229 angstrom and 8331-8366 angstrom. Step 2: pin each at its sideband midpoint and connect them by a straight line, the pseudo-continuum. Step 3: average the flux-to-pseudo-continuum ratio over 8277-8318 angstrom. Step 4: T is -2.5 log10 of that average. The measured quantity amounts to 0.056 mag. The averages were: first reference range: 5.6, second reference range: 5.86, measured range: 5.48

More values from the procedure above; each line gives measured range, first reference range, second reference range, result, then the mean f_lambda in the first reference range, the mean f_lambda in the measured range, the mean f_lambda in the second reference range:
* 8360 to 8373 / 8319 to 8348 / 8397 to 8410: -0.10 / 5.68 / 5.94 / 5.07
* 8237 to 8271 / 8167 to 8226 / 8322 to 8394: 0.03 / 5.63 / 5.52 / 5.68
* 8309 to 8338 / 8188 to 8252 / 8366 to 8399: -0.03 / 5.48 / 5.63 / 5.48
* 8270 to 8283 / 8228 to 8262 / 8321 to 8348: 0.04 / 5.46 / 5.35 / 5.67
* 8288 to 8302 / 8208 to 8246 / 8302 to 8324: -0.04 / 5.34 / 5.57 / 5.4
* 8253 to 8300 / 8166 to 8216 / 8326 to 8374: 0.04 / 5.73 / 5.54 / 5.79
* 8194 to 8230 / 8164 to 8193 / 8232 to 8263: 0.04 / 5.82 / 5.46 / 5.45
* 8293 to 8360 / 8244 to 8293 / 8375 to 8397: -0.01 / 5.57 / 5.57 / 5.48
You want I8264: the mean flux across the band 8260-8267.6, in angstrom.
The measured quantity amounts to 5.78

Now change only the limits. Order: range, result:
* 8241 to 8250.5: 5.49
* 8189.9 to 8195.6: 6.06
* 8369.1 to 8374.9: 5.59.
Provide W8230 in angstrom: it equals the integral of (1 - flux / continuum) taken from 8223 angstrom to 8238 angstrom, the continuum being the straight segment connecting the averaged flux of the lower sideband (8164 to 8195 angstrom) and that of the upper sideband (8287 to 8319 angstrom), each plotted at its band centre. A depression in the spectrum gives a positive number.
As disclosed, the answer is 0.5 angstrom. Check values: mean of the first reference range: 5.8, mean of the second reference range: 5.42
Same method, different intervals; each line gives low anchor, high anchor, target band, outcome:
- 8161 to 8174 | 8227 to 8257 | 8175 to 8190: -0.3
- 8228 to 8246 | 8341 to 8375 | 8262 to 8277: -0.2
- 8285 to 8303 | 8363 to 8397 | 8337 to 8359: -0.9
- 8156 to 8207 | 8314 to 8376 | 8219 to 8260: 2.3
